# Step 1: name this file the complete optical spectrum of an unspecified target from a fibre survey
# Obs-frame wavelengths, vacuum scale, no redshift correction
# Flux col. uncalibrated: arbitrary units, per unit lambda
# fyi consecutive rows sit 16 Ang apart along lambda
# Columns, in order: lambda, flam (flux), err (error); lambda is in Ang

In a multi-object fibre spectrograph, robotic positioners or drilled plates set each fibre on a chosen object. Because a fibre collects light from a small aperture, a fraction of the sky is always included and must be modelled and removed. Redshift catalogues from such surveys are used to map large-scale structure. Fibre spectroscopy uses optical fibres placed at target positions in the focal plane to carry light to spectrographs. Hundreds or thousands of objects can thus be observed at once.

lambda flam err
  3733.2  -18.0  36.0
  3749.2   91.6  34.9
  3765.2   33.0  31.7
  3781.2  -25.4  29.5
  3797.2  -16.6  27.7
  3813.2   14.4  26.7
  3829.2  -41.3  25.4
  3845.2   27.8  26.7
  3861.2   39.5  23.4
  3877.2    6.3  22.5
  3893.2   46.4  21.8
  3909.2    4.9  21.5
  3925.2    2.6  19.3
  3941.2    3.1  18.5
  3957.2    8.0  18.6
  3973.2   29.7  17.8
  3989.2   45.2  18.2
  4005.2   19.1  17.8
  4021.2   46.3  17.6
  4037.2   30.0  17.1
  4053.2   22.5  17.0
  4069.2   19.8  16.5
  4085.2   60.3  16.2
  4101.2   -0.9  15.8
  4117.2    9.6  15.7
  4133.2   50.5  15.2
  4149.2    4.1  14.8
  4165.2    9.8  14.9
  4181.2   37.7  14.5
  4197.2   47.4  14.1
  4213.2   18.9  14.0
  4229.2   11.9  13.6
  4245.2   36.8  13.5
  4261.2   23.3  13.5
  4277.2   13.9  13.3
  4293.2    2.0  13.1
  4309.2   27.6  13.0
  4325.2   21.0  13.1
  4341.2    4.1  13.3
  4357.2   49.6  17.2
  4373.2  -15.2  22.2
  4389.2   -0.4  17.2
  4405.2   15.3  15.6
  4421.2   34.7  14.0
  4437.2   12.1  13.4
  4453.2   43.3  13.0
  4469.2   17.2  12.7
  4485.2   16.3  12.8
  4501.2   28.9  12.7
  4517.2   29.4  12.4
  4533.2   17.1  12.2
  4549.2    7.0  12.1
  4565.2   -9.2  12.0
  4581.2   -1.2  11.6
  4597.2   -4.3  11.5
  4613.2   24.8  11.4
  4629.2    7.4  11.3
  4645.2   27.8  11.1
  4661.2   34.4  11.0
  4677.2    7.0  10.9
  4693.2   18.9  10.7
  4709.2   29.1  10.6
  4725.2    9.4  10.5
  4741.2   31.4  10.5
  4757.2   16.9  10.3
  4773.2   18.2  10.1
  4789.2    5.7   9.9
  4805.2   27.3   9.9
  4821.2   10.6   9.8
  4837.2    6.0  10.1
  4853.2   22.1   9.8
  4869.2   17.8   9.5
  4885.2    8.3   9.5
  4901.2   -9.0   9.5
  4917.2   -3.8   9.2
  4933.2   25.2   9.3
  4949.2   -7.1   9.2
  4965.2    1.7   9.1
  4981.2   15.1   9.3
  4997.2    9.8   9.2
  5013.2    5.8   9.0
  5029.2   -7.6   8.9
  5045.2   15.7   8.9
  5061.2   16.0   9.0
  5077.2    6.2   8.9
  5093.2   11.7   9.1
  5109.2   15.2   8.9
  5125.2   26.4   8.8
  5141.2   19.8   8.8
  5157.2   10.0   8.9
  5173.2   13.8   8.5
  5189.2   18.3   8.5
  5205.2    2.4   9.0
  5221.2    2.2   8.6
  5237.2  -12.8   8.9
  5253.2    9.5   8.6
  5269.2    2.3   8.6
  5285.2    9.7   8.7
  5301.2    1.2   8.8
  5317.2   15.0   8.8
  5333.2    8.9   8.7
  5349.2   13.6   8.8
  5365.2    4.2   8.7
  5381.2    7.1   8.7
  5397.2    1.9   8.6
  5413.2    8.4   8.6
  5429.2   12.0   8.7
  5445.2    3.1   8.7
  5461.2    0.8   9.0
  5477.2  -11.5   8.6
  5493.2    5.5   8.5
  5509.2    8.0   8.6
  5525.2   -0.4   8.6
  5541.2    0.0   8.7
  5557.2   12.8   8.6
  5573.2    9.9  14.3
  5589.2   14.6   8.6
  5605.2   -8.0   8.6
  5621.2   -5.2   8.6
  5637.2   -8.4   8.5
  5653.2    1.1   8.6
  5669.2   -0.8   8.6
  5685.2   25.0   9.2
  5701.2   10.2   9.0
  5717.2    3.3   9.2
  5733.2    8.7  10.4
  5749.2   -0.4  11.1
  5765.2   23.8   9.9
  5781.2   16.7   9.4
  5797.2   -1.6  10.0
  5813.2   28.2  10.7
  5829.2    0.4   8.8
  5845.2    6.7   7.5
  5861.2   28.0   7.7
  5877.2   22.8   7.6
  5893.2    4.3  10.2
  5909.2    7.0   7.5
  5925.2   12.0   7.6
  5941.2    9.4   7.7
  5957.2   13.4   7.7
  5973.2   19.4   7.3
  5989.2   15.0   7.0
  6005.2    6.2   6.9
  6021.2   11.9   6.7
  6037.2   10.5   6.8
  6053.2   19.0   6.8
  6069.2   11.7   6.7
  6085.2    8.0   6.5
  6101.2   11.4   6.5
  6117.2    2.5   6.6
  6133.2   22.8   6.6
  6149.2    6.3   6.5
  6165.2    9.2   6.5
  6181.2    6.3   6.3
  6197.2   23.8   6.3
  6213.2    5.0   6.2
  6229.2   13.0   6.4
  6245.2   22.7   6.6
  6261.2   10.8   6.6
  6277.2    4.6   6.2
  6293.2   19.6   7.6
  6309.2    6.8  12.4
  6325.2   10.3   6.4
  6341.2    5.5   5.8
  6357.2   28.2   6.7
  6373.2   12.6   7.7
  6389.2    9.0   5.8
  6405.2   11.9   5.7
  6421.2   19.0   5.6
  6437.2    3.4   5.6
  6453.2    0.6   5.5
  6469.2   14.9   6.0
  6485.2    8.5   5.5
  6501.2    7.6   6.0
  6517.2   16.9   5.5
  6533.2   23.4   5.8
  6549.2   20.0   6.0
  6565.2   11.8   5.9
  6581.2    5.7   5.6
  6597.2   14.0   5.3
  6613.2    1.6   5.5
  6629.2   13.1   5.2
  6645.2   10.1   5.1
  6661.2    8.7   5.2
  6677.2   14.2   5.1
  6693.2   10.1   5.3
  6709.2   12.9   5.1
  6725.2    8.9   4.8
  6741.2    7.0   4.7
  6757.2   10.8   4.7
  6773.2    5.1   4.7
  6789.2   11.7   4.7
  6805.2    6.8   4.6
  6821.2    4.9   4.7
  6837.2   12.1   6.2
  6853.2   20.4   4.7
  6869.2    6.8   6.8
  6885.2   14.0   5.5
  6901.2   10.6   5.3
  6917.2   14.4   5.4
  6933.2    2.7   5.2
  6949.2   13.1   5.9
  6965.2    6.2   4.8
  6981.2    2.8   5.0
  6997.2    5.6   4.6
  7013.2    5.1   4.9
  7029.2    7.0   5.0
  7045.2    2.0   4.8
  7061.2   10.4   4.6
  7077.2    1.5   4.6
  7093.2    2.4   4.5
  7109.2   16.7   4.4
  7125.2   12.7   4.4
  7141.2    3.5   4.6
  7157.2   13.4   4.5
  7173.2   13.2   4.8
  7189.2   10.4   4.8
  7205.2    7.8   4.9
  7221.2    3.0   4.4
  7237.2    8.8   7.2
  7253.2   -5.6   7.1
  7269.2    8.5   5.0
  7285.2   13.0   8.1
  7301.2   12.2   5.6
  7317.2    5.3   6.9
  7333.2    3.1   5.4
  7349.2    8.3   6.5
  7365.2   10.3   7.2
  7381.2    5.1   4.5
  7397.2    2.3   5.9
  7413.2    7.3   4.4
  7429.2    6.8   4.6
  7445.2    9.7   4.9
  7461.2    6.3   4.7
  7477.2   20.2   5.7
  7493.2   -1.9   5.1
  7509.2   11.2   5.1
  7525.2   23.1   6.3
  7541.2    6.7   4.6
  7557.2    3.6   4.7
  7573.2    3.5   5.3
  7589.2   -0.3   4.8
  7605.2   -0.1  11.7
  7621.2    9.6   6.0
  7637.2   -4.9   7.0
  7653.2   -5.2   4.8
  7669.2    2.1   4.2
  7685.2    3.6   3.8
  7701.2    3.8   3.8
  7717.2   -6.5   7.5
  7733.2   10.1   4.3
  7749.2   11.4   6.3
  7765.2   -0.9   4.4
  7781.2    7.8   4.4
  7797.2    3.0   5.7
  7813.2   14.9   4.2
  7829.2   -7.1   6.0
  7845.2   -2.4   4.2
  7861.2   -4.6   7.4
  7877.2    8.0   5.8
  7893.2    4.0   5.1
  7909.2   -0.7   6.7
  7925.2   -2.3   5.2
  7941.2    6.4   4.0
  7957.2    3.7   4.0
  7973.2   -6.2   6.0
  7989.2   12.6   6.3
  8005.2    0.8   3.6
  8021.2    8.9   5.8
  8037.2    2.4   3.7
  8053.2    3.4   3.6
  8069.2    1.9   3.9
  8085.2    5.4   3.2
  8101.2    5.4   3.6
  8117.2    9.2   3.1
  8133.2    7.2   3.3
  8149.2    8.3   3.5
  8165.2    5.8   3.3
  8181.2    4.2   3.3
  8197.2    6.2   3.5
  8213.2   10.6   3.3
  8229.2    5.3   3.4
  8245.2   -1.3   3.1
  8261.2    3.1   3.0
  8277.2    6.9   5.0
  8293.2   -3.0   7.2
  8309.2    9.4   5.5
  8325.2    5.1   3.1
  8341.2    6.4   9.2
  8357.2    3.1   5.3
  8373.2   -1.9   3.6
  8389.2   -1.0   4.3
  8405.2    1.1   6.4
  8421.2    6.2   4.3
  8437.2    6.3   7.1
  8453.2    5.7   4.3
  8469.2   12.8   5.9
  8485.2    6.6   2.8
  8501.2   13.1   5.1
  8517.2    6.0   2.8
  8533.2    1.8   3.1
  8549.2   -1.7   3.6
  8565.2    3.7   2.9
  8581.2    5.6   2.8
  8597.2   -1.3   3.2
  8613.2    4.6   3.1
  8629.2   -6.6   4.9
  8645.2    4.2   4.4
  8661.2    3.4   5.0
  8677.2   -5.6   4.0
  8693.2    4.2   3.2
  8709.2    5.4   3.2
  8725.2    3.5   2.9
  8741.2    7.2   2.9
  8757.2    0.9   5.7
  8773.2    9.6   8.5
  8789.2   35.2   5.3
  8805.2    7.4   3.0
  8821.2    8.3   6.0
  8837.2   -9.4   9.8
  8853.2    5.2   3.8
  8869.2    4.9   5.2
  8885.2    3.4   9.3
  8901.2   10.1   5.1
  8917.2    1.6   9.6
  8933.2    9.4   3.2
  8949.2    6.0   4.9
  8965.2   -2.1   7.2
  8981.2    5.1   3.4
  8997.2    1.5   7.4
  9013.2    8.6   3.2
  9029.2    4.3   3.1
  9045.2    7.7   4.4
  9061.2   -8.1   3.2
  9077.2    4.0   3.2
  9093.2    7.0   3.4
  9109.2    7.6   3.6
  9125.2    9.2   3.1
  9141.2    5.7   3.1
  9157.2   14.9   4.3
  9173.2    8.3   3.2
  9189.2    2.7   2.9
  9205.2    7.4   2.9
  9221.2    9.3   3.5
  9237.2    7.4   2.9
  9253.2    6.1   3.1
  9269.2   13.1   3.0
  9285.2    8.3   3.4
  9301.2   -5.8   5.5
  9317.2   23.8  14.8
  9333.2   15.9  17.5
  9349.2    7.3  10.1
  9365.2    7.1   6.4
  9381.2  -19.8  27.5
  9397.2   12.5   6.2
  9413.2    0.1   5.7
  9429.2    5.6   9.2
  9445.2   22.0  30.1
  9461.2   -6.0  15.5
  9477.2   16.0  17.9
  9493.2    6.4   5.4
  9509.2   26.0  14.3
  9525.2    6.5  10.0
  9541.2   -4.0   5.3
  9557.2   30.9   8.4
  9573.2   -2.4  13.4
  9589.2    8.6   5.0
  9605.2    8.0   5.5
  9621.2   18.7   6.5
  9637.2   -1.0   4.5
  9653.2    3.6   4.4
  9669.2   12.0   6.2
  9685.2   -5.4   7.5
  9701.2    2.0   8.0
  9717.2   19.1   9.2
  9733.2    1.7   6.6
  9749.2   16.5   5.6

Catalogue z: 1.36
